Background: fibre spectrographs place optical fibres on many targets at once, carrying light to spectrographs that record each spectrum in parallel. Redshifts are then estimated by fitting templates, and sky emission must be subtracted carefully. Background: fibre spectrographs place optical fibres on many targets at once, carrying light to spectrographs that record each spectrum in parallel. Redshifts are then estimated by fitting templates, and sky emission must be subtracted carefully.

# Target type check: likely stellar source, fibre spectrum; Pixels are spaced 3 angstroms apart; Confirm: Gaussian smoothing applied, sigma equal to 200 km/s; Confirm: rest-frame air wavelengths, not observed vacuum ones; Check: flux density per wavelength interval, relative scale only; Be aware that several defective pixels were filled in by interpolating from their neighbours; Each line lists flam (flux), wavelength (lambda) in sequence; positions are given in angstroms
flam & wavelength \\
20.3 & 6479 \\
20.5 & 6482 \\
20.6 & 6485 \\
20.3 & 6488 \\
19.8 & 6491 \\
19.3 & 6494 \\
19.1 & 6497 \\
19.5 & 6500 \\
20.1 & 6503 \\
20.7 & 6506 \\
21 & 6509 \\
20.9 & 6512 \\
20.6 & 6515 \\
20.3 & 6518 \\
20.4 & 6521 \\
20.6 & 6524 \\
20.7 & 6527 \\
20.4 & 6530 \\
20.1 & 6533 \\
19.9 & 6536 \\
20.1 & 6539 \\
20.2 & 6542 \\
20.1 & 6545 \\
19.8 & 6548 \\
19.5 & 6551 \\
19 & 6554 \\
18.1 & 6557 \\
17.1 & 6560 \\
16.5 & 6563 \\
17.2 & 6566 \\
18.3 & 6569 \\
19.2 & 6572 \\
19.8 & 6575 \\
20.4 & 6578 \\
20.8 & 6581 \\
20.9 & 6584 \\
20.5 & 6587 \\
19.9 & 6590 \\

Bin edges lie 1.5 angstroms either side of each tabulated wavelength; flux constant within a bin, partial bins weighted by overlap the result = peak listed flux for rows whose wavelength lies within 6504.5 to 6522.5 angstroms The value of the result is 21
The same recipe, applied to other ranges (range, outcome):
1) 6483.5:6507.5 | 20.7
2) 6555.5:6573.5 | 19.2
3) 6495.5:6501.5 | 19.5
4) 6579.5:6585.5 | 20.9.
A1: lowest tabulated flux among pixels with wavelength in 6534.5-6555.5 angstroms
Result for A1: 19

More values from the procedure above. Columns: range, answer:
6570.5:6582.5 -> 19.2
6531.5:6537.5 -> 19.9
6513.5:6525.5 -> 20.3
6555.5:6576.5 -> 16.5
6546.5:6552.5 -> 19.5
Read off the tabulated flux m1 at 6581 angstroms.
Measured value 20.8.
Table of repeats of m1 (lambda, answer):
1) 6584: 20.9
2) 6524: 20.6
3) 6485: 20.6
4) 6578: 20.4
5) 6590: 19.9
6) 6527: 20.7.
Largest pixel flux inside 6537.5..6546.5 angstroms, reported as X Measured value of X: 20.2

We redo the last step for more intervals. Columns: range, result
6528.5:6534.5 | 20.4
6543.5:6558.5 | 20.1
